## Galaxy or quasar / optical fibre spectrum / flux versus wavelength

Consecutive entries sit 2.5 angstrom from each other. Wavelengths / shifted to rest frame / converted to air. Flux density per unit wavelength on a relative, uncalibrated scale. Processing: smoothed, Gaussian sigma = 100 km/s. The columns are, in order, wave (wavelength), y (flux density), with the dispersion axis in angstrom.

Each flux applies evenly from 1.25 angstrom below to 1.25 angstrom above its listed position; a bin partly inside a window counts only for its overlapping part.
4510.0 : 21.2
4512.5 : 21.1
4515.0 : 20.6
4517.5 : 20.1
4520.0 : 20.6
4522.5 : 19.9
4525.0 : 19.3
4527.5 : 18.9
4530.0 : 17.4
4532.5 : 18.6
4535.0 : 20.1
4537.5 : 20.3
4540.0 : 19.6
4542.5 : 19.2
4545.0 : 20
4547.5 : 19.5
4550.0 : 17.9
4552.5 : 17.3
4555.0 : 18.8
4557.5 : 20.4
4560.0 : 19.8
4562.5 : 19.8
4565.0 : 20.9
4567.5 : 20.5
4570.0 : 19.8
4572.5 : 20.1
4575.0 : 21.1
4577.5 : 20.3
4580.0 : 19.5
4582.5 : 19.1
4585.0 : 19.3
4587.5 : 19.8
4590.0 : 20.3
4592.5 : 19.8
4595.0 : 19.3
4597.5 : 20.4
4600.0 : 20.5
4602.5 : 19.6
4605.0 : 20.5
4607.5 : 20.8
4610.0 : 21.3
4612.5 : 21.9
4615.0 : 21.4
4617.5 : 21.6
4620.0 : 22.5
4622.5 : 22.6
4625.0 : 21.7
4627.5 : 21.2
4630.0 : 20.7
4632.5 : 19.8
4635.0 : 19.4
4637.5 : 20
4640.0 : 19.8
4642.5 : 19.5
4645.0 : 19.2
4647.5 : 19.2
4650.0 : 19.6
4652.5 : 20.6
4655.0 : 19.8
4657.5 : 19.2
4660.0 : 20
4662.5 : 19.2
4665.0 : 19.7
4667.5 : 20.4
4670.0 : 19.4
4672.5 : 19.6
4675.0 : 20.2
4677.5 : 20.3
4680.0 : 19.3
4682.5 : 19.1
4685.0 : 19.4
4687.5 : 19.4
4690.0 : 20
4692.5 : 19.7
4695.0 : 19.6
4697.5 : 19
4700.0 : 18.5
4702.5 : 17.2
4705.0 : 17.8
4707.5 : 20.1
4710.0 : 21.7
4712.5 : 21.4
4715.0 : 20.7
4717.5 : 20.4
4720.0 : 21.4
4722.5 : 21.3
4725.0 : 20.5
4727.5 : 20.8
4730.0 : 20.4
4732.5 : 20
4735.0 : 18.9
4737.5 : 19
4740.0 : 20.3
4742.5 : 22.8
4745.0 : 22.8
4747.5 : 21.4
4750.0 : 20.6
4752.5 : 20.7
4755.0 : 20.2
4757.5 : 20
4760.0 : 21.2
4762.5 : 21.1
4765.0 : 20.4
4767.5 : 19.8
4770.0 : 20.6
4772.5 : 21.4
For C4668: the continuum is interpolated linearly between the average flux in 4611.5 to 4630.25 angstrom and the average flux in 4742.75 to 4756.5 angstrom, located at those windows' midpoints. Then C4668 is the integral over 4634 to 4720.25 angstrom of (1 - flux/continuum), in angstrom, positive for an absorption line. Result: 7.36 angstrom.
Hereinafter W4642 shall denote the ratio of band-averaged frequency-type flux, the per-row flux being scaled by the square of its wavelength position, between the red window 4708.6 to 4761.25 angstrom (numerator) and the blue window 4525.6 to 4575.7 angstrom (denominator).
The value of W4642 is 1.15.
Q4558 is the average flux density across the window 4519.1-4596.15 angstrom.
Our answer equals 19.6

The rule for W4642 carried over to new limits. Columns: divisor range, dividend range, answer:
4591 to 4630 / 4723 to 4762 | 1.04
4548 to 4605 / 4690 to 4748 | 1.09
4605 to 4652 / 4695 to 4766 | 1.03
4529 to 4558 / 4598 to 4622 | 1.14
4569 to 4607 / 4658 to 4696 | 1.02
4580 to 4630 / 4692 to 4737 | 1.01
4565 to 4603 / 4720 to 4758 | 1.11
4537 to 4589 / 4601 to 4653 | 1.08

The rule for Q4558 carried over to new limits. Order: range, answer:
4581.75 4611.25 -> 20.1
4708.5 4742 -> 20.6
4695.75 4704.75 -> 18.3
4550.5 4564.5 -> 19.2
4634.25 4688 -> 19.7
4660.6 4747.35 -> 20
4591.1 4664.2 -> 20.4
